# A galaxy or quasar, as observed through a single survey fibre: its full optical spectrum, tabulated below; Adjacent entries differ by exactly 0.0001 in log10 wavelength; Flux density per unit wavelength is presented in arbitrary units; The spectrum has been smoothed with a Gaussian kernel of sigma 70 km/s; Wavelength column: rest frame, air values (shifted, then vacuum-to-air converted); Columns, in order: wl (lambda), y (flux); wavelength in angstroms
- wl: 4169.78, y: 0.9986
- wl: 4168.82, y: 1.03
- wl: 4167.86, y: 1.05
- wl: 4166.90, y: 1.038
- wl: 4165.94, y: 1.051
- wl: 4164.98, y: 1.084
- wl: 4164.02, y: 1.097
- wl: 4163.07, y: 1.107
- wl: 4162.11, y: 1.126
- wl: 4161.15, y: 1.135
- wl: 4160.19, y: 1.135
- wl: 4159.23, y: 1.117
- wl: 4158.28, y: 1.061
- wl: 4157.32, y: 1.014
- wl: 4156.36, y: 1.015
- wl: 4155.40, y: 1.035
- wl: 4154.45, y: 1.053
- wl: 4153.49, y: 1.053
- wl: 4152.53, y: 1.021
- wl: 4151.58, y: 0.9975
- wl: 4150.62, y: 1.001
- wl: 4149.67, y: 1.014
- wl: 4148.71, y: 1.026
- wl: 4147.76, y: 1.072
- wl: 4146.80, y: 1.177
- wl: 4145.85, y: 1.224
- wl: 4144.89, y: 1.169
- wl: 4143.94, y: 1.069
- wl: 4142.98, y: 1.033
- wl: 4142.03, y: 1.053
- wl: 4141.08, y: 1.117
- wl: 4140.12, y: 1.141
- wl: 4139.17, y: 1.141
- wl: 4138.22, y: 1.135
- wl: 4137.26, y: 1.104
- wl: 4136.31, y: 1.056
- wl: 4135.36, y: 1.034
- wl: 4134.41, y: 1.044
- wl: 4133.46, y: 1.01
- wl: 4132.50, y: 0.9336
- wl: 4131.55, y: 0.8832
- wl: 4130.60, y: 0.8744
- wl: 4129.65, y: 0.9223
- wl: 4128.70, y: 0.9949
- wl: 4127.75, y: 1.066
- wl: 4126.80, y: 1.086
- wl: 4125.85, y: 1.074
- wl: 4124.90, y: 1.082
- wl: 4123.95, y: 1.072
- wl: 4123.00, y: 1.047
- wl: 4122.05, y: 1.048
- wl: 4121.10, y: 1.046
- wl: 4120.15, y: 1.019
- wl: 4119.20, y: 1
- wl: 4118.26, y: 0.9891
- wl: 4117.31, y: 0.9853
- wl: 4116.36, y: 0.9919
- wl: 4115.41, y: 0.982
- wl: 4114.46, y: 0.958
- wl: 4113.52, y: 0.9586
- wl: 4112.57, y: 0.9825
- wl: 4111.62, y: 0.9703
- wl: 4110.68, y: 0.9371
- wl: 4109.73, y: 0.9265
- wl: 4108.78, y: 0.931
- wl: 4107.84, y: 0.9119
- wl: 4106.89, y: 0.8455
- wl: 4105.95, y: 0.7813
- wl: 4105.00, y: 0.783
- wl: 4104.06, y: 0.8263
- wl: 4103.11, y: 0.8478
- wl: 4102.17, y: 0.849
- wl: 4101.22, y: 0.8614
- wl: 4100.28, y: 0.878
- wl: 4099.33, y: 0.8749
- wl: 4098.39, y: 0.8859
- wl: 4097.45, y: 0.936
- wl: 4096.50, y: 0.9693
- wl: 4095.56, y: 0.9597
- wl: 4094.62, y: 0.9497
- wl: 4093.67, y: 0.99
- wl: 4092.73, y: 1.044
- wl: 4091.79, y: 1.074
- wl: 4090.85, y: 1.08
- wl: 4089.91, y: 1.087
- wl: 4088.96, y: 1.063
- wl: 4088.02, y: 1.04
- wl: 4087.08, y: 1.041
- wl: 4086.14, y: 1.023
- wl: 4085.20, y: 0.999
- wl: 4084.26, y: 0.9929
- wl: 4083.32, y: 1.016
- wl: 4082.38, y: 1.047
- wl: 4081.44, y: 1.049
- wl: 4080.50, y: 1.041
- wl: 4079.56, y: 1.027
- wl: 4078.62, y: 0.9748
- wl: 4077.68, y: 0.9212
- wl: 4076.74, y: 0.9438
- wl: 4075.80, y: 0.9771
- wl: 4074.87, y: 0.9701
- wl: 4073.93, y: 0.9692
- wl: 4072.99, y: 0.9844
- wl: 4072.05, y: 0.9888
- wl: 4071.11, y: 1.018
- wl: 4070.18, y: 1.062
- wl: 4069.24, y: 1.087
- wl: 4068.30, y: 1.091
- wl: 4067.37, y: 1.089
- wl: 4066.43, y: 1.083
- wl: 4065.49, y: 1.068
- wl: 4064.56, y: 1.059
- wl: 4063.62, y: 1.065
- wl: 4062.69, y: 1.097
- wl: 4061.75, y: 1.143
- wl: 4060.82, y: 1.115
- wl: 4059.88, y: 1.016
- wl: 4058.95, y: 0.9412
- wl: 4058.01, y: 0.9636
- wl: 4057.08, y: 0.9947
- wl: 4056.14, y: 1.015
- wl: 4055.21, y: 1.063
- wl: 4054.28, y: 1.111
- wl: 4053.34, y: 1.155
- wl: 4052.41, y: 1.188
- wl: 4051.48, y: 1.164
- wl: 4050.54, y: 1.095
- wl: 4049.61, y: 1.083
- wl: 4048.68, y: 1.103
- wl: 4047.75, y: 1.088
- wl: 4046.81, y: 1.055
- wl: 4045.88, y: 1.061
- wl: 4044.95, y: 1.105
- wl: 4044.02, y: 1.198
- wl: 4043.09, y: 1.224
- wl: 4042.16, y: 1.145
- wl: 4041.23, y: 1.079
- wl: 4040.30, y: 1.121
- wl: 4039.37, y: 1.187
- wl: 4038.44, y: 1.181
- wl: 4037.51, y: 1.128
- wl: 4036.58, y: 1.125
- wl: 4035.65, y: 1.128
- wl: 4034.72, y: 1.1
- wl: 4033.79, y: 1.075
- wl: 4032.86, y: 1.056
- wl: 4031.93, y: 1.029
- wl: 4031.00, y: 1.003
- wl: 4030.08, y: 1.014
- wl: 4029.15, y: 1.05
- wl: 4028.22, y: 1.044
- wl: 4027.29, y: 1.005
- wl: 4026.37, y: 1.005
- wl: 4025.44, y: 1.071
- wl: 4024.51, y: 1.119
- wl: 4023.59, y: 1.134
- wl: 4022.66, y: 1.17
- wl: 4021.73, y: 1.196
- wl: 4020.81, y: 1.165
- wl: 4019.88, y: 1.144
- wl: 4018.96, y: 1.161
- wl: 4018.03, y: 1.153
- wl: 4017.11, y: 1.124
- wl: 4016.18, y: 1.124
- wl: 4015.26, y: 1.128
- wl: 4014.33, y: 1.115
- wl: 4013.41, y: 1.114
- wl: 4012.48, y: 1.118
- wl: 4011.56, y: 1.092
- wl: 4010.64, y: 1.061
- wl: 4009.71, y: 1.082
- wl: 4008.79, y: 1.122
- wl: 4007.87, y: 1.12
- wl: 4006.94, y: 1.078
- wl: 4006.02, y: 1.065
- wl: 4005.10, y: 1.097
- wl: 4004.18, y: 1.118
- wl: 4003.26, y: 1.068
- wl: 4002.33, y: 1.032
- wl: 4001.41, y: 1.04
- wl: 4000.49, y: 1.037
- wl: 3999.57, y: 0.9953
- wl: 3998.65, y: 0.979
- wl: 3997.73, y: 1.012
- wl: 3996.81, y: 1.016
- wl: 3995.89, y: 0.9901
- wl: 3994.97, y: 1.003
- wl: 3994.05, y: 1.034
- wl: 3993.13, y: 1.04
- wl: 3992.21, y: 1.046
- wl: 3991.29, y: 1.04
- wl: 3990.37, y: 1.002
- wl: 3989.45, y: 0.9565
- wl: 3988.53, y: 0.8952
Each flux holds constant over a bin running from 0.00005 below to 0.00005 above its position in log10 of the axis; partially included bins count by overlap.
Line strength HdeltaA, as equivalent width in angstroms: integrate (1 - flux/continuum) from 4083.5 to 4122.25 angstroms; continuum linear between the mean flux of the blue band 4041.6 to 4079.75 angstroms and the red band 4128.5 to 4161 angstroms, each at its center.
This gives 3.6 angstroms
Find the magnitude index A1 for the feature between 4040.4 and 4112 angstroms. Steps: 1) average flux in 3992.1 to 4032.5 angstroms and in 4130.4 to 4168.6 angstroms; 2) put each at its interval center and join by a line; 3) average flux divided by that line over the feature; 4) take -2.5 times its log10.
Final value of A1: 0.06 mag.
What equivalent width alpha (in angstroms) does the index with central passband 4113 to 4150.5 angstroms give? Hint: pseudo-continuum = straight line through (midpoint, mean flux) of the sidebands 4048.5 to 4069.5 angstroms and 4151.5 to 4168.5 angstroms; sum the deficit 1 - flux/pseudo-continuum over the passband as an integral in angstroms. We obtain 1.01 angstroms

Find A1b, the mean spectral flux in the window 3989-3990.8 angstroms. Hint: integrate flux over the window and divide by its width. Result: 0.978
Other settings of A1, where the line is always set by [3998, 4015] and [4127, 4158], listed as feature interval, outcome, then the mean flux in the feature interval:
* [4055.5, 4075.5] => 0.02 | 1.04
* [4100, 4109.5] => 0.23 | 0.853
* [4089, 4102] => 0.09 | 0.968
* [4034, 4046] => -0.07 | 1.14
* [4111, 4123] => 0.06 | 0.996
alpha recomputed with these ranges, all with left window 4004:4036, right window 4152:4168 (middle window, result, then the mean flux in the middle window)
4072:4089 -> 1.3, 1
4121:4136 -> 0.9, 1.01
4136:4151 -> -0.3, 1.1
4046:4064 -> 0.2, 1.08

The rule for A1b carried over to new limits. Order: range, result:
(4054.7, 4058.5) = 1.01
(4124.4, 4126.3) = 1.08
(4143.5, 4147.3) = 1.16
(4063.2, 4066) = 1.06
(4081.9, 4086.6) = 1.02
